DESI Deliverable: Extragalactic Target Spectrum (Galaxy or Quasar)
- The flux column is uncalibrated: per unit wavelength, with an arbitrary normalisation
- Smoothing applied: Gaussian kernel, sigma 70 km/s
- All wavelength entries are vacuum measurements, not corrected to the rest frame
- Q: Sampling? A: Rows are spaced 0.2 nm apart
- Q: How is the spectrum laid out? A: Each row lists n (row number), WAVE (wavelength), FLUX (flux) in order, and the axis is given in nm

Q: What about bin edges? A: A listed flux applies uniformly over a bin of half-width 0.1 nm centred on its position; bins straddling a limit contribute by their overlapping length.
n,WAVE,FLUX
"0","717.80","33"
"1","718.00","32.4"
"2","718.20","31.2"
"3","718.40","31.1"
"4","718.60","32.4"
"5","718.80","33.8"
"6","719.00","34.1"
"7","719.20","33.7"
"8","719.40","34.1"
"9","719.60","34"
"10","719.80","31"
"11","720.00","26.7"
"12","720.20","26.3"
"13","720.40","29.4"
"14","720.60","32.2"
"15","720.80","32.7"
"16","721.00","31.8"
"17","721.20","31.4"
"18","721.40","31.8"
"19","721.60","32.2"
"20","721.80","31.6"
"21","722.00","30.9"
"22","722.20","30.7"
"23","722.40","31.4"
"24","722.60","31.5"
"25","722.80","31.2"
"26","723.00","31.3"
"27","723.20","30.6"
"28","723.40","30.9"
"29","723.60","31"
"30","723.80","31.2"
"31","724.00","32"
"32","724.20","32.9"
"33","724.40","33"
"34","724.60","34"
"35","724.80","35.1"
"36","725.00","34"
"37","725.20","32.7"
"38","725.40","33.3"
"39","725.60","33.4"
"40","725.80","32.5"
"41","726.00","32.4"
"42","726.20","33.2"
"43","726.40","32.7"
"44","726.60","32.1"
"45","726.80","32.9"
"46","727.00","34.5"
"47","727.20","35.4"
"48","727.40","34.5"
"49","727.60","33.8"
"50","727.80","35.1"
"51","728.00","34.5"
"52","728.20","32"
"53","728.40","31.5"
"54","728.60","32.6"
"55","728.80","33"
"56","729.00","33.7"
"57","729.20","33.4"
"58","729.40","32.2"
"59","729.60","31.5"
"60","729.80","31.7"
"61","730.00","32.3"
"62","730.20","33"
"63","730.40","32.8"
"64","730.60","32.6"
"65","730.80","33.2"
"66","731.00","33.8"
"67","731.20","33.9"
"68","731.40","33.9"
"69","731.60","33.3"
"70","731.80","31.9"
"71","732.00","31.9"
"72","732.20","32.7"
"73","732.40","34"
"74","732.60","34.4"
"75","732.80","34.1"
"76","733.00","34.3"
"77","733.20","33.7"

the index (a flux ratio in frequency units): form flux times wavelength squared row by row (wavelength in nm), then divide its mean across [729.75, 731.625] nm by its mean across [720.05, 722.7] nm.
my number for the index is 1.10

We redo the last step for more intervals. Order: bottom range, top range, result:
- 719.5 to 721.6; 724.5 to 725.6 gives 1.11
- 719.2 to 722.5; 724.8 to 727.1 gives 1.08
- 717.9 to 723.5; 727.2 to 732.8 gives 1.08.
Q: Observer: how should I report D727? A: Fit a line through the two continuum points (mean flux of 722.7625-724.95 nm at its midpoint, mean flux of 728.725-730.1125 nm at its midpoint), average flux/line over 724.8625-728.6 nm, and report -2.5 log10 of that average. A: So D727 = -0.03 mag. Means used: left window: 32.2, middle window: 33.4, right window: 32.5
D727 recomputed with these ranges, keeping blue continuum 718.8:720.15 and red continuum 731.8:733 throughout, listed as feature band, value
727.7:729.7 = 0.002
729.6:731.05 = 0.017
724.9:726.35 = -0.011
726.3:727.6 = -0.027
